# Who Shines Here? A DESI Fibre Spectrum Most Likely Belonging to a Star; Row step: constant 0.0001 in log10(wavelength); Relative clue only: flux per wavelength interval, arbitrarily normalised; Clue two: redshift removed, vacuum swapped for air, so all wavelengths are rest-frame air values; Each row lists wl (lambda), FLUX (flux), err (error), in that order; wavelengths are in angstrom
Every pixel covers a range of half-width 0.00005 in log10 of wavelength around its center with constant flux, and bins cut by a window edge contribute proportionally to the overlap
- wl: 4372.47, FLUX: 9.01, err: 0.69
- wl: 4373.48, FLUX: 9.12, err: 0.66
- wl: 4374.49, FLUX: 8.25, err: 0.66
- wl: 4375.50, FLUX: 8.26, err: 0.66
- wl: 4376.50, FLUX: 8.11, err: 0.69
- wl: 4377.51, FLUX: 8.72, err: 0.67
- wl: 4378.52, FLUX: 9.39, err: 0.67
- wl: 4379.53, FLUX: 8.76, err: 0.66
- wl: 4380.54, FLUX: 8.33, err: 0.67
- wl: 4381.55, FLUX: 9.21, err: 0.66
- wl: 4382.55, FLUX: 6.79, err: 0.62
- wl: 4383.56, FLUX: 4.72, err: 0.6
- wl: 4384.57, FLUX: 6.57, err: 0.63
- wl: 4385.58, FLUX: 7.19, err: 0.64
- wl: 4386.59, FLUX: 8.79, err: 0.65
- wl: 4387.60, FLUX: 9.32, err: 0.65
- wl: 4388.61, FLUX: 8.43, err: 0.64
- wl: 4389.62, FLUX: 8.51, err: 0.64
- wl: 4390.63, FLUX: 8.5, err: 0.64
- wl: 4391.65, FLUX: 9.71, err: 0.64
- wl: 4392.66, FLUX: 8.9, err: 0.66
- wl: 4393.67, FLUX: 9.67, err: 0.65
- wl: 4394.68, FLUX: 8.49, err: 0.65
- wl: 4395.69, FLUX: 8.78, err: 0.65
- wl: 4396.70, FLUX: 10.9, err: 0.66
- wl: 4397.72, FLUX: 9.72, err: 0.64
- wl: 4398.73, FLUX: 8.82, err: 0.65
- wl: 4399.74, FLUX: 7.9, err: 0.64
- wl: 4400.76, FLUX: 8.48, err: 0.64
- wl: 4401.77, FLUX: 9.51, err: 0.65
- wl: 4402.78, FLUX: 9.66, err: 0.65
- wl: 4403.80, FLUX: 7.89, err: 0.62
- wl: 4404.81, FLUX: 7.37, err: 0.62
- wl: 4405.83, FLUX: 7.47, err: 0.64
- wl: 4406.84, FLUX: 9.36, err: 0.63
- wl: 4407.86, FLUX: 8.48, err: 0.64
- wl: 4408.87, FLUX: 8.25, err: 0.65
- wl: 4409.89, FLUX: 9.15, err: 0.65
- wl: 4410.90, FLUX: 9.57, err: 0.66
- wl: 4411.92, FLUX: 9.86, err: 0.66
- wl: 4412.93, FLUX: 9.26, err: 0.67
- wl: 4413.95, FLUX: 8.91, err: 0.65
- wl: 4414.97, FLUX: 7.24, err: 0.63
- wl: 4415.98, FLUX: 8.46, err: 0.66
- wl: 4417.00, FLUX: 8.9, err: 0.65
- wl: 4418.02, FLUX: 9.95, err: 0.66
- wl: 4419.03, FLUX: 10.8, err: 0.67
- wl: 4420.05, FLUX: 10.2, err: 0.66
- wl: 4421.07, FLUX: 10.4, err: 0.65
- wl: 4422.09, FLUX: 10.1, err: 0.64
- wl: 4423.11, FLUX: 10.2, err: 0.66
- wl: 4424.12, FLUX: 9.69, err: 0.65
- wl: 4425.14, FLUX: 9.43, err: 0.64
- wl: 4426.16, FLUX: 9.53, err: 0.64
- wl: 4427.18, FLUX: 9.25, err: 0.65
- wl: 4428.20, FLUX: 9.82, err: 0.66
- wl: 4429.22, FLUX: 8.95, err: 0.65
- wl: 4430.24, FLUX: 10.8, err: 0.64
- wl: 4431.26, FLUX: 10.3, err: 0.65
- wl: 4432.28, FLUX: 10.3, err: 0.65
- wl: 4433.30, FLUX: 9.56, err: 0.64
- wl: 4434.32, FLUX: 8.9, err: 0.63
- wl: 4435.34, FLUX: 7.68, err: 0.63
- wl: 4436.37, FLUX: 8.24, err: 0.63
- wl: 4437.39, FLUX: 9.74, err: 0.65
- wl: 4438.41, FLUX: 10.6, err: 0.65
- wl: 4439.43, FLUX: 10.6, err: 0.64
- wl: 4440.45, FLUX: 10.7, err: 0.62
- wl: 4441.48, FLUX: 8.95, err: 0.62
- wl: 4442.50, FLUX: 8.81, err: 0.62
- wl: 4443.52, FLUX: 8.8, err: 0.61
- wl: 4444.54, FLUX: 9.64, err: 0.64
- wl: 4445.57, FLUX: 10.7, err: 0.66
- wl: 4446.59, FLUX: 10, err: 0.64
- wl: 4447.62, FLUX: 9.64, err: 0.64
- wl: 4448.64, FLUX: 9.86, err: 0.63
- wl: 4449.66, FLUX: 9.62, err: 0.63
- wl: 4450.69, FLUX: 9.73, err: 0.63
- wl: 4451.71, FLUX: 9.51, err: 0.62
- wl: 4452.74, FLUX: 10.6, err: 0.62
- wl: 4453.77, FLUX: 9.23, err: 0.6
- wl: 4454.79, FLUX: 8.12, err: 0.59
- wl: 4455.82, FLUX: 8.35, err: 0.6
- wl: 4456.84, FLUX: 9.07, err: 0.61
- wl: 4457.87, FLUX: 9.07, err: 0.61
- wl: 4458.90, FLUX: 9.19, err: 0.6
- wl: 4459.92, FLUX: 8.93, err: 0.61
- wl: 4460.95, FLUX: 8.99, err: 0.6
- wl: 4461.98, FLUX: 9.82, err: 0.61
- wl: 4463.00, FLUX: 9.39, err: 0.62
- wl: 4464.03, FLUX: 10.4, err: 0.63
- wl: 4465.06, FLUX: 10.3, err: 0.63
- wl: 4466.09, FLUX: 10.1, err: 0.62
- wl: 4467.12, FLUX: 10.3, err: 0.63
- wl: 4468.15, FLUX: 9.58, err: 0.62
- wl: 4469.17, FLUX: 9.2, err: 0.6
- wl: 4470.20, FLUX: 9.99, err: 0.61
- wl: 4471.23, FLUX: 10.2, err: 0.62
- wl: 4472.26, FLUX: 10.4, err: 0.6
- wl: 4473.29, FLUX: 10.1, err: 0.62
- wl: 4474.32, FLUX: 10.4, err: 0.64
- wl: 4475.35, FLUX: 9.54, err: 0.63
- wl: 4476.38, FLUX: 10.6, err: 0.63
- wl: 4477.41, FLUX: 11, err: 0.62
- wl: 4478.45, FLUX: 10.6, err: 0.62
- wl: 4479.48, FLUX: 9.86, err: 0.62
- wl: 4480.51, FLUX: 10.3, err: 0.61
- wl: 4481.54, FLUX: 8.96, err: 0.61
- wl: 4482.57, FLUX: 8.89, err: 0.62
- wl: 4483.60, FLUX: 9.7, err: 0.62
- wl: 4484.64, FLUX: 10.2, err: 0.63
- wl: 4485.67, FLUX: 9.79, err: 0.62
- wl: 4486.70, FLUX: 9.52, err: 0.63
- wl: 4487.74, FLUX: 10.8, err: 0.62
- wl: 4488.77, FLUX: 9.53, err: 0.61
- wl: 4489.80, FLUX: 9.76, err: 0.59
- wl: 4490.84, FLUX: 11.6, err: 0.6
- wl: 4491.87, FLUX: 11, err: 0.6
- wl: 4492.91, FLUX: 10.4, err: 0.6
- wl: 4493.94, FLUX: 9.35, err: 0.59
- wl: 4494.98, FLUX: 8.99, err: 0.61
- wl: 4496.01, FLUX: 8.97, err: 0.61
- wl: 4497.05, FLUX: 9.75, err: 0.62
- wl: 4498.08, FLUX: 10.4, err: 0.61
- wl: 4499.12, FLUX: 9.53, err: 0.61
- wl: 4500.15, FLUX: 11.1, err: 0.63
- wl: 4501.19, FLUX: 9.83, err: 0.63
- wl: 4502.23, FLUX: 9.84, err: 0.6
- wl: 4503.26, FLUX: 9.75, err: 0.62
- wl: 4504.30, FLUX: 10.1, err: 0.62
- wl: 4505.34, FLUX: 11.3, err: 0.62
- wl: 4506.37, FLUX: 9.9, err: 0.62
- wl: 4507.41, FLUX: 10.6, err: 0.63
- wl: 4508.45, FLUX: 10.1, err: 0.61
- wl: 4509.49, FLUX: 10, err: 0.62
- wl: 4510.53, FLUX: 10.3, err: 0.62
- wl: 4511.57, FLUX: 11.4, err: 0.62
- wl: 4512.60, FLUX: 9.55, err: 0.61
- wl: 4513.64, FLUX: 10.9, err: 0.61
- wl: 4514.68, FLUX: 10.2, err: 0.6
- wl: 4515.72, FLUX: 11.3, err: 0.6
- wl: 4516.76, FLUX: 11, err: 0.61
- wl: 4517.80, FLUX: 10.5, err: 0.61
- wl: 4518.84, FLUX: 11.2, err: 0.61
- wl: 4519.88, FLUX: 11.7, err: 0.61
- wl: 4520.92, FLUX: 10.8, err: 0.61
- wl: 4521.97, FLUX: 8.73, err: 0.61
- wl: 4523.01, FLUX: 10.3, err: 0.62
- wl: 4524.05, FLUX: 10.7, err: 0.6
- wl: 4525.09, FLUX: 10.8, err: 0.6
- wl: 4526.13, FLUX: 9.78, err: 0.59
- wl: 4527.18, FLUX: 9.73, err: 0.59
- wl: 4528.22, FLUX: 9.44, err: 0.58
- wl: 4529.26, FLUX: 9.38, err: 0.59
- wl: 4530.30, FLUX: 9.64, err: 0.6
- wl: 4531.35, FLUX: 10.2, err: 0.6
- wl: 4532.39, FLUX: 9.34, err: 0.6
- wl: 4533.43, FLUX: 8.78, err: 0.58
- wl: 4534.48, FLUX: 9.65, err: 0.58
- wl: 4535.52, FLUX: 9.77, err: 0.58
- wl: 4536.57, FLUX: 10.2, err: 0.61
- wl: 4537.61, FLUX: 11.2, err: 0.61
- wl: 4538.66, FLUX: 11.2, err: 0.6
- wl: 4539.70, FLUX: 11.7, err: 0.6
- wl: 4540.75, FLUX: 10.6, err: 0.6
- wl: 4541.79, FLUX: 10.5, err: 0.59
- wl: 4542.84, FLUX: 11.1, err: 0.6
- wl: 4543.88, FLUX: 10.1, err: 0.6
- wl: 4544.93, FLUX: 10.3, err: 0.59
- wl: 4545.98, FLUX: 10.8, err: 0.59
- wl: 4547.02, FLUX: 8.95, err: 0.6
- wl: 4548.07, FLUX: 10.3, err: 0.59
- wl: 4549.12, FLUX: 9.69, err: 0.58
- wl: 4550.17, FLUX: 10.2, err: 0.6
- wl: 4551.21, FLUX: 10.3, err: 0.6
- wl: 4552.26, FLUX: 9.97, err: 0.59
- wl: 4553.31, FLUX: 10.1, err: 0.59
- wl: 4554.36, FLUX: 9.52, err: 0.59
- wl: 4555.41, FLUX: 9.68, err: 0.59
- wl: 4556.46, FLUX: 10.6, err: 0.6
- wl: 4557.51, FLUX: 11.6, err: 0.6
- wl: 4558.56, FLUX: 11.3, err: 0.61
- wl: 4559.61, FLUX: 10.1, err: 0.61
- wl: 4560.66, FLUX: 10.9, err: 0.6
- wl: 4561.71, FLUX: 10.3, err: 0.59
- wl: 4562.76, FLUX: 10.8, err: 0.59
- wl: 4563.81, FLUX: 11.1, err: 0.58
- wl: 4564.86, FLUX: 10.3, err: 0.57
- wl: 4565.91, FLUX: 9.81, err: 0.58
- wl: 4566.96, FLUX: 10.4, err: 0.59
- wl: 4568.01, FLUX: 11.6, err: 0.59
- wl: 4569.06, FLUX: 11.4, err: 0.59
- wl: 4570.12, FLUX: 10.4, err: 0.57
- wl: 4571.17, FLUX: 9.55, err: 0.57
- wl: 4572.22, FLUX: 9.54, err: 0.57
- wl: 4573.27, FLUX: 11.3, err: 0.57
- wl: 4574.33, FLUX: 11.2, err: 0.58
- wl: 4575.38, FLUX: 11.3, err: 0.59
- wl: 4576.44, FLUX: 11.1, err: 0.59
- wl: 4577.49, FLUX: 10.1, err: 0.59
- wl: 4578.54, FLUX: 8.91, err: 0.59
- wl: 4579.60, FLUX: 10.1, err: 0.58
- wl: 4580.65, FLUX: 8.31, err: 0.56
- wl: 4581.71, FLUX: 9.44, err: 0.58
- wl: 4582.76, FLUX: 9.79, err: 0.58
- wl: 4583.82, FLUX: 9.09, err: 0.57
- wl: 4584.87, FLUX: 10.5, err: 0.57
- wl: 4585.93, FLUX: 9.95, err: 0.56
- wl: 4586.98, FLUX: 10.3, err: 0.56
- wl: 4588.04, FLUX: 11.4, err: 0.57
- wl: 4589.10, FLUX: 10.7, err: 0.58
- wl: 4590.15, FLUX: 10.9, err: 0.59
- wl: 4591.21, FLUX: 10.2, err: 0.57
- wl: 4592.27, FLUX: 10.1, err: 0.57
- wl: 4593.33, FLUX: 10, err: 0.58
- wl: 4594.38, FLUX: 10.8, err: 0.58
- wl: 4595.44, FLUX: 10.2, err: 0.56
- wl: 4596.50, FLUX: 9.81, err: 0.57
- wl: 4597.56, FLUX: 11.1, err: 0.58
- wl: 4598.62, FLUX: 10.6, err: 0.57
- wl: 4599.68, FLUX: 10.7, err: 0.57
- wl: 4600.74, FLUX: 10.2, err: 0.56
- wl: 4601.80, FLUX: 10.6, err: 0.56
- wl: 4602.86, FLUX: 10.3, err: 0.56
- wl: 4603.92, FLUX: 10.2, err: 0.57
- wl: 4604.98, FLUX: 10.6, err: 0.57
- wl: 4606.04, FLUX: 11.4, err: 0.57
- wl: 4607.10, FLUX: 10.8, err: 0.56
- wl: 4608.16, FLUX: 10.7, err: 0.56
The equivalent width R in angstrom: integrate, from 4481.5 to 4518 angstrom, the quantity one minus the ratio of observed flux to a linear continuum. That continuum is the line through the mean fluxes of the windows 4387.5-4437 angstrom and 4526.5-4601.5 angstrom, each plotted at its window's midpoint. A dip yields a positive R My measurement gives -1.2 angstrom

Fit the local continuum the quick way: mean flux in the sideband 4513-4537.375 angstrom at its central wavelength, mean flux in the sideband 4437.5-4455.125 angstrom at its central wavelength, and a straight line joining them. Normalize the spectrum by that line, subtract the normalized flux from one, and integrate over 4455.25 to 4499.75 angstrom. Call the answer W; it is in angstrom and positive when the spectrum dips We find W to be 0.3 angstrom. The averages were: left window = 9.73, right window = 10.2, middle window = 9.84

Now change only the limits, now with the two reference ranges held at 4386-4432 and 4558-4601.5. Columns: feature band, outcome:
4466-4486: -0.67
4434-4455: -0.20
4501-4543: -1.41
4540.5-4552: -0.11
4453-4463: 0.52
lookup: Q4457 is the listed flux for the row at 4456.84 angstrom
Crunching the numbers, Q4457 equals 9.07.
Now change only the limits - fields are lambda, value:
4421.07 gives 10.4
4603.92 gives 10.2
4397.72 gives 9.72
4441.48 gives 8.95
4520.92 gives 10.8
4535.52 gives 9.77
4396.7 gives 10.9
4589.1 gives 10.7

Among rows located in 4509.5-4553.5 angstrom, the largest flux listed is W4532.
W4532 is 11.7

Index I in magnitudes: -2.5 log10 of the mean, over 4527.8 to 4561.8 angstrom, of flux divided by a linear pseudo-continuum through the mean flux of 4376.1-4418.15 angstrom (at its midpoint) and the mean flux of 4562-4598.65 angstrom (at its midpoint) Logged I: -0.02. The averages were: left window 8.61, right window 10.3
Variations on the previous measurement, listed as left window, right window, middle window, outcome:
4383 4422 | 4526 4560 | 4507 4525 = -0.07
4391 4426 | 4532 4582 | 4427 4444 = -0.02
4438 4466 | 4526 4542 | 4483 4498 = -0.02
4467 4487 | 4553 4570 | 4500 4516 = -0.02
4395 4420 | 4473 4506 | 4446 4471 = 0.01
